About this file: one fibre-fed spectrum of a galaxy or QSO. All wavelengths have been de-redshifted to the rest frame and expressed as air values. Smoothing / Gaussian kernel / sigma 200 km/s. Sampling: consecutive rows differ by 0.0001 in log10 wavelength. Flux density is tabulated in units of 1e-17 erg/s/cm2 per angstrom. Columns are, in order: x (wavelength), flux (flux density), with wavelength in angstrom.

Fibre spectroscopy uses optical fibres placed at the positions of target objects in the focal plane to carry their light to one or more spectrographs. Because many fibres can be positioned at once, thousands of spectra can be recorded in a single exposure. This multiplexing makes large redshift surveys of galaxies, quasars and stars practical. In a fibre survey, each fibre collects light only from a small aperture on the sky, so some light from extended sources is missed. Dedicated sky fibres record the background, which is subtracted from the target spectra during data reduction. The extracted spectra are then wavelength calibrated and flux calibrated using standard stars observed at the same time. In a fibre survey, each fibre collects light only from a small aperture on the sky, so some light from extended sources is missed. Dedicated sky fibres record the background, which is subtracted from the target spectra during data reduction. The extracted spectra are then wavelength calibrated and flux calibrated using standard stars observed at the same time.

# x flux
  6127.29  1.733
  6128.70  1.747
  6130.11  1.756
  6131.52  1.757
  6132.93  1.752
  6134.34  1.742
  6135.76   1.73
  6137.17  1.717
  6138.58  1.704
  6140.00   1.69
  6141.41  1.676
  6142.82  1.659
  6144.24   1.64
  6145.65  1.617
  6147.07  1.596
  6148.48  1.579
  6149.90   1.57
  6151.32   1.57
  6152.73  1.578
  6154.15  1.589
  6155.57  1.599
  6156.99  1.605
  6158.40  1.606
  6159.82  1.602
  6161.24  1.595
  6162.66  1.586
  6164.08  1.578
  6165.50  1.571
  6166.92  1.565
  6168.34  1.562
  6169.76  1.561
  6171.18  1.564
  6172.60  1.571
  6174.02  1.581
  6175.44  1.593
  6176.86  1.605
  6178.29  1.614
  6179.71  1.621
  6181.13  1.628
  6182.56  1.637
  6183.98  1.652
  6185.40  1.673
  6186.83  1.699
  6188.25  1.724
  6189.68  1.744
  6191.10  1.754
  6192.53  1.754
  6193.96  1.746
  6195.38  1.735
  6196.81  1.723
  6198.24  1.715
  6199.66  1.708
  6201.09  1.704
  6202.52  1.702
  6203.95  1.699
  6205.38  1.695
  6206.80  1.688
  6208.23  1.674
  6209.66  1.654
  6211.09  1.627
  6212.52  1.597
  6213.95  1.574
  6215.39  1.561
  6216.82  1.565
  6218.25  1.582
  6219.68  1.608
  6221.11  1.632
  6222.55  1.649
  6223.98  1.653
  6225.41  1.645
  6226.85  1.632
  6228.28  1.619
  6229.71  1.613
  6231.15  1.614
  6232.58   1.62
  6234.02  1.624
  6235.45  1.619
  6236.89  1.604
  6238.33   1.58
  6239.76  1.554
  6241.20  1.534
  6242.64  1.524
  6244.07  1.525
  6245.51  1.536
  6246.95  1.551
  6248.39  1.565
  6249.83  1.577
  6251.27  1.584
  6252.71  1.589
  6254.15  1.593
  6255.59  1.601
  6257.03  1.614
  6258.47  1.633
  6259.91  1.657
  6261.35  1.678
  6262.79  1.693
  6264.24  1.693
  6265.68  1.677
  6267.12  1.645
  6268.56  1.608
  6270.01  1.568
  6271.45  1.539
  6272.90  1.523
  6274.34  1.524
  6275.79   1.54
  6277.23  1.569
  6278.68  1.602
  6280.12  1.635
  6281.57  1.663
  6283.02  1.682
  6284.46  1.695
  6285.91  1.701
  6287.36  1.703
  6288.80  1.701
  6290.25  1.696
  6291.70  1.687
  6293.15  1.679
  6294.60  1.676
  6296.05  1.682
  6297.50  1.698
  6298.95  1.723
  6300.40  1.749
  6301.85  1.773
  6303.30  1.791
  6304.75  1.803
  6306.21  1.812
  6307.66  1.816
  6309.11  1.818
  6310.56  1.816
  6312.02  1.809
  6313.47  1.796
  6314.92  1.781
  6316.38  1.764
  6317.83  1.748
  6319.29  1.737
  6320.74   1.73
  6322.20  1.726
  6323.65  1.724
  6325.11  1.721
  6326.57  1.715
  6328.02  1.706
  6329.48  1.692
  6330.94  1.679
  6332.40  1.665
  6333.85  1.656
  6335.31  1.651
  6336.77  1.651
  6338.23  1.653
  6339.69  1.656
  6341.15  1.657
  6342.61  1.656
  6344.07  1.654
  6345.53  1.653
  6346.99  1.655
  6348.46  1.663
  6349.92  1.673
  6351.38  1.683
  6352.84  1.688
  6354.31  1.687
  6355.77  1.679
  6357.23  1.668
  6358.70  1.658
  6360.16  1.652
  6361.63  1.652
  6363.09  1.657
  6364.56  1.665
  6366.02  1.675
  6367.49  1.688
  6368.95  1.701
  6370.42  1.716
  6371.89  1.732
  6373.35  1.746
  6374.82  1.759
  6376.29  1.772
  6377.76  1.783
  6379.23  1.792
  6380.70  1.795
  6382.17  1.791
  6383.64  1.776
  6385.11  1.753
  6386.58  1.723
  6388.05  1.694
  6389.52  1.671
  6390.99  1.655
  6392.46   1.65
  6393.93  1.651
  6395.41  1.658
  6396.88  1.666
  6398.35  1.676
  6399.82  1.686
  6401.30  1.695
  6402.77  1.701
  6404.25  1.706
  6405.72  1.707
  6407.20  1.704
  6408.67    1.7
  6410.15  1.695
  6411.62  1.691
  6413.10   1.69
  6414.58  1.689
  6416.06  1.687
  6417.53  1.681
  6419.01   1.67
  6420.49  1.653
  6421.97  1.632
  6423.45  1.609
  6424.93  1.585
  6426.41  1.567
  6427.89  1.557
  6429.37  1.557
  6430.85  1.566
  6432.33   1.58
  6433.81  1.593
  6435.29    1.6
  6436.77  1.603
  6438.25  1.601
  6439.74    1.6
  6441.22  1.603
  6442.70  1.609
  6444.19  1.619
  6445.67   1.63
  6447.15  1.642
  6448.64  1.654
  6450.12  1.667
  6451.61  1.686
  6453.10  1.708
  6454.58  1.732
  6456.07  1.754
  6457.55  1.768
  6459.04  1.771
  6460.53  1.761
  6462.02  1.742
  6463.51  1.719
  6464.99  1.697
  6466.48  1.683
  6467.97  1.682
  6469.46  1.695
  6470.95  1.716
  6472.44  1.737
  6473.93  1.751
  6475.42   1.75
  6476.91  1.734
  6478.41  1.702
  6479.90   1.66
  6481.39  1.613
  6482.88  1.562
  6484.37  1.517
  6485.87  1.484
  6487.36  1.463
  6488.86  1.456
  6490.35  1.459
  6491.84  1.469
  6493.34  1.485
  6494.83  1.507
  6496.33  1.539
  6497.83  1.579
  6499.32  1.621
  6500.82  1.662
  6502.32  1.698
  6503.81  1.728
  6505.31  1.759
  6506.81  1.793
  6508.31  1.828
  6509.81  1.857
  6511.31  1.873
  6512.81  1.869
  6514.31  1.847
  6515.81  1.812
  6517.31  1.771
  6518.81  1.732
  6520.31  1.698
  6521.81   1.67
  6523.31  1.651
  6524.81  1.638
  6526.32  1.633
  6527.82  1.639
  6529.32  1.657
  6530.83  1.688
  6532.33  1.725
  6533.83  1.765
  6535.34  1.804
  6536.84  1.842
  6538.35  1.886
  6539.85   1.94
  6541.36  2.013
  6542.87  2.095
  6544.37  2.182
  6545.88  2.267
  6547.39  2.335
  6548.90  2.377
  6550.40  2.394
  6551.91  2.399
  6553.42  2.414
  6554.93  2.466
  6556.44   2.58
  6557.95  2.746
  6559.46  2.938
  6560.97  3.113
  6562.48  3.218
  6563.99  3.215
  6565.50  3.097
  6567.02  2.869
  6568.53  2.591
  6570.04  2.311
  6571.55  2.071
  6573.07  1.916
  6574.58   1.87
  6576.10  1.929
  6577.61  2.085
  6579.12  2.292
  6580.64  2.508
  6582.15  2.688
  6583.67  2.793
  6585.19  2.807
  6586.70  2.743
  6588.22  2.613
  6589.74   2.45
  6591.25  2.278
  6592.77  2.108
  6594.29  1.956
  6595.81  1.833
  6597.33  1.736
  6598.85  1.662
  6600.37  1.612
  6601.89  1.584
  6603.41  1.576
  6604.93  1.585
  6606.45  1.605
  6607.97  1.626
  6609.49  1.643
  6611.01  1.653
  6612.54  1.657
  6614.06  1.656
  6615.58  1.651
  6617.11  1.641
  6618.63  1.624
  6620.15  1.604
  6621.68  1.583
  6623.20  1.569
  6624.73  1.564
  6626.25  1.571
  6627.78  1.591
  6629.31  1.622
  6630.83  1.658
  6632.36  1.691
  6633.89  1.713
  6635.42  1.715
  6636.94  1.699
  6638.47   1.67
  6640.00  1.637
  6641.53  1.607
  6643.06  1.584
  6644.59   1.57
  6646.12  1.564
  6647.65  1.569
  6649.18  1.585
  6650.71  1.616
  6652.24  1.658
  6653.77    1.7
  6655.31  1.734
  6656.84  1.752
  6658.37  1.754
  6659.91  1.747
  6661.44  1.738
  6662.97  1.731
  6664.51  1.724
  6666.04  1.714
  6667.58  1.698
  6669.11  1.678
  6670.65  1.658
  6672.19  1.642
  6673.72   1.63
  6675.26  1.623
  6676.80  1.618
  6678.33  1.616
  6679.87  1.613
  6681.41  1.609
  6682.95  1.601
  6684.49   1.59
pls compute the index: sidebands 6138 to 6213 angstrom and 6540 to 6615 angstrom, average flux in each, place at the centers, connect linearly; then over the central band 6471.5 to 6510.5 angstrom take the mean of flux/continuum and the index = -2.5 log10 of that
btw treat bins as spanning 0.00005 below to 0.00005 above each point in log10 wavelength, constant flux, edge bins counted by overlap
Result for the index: 0.281 mag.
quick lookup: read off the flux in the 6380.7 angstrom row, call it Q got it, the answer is 1.795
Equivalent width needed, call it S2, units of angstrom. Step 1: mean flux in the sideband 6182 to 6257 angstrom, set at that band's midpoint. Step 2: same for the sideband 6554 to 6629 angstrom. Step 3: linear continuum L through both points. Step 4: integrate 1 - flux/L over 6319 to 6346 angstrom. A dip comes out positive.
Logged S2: 1.5 angstrom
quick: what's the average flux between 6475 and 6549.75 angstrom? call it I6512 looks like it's 1.75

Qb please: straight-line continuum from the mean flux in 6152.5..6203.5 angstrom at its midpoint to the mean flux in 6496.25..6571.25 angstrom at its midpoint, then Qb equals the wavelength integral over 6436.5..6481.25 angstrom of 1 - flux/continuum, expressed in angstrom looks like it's 6.76 angstrom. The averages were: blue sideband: 1.64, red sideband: 2.08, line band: 1.69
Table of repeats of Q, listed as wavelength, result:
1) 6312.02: 1.809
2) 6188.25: 1.724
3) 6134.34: 1.742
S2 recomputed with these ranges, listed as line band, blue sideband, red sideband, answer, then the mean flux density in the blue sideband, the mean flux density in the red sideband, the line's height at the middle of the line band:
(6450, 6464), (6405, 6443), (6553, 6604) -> 0.4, 1.63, 2.37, 1.79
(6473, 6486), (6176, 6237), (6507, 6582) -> 2.6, 1.66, 2.15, 2.05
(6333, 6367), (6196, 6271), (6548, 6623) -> 2.7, 1.62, 2.19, 1.81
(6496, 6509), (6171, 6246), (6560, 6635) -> 1.7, 1.64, 2.04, 1.94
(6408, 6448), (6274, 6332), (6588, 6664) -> 2.0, 1.72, 1.7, 1.71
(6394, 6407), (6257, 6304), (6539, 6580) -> 2.0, 1.66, 2.43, 1.99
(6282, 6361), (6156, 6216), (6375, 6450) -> -2.5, 1.64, 1.67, 1.66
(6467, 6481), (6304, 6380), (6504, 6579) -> 1.9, 1.71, 2.12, 1.98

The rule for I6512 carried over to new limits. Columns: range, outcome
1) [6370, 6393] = 1.74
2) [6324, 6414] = 1.69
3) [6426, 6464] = 1.65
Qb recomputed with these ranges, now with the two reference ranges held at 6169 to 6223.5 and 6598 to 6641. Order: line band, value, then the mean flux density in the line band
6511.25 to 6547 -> -4.14 angstrom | 1.83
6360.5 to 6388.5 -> -1.46 angstrom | 1.73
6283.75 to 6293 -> -0.27 angstrom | 1.7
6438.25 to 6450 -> 0.12 angstrom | 1.62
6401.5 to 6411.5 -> -0.36 angstrom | 1.7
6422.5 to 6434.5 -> 0.46 angstrom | 1.58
